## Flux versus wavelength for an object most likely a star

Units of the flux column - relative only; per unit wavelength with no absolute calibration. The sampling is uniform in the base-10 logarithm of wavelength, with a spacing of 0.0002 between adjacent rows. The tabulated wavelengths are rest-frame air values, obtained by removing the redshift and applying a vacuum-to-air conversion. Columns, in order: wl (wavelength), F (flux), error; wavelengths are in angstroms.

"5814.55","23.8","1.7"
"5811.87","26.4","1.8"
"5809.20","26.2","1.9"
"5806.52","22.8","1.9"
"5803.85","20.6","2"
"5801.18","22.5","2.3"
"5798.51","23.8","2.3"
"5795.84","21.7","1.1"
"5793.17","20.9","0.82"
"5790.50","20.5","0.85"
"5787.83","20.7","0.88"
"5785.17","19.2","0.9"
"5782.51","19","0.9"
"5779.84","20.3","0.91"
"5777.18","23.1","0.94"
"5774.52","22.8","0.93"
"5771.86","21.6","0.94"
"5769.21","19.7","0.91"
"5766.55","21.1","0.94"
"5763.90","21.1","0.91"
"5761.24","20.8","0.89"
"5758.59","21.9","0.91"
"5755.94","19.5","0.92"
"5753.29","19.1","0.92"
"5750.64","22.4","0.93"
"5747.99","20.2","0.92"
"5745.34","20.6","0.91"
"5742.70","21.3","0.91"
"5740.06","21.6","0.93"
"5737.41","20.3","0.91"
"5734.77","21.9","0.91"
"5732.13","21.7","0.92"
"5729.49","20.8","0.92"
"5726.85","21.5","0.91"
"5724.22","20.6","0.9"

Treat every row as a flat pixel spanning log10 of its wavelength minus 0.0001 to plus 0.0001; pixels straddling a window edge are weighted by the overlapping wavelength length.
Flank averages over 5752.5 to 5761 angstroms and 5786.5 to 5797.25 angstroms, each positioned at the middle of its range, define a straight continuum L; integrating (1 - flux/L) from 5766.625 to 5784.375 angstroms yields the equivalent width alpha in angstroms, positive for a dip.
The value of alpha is -0.3 angstroms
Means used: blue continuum 20.3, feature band 21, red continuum 21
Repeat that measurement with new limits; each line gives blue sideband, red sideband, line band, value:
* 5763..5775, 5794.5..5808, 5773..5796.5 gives 0.9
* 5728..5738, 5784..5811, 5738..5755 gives 0.5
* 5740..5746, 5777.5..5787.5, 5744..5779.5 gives -0.8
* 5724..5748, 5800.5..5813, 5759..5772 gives 0.8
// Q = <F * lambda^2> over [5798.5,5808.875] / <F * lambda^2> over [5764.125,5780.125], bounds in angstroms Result 1.1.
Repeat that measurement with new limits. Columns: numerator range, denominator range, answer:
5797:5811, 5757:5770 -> 1.13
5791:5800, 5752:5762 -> 1.10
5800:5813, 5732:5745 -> 1.14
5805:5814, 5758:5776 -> 1.19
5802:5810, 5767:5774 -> 1.11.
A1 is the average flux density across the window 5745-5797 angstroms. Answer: 20.8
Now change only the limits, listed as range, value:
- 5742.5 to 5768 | 20.8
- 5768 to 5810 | 21.5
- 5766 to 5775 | 21.2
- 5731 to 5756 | 20.9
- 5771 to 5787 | 21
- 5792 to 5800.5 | 22.2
